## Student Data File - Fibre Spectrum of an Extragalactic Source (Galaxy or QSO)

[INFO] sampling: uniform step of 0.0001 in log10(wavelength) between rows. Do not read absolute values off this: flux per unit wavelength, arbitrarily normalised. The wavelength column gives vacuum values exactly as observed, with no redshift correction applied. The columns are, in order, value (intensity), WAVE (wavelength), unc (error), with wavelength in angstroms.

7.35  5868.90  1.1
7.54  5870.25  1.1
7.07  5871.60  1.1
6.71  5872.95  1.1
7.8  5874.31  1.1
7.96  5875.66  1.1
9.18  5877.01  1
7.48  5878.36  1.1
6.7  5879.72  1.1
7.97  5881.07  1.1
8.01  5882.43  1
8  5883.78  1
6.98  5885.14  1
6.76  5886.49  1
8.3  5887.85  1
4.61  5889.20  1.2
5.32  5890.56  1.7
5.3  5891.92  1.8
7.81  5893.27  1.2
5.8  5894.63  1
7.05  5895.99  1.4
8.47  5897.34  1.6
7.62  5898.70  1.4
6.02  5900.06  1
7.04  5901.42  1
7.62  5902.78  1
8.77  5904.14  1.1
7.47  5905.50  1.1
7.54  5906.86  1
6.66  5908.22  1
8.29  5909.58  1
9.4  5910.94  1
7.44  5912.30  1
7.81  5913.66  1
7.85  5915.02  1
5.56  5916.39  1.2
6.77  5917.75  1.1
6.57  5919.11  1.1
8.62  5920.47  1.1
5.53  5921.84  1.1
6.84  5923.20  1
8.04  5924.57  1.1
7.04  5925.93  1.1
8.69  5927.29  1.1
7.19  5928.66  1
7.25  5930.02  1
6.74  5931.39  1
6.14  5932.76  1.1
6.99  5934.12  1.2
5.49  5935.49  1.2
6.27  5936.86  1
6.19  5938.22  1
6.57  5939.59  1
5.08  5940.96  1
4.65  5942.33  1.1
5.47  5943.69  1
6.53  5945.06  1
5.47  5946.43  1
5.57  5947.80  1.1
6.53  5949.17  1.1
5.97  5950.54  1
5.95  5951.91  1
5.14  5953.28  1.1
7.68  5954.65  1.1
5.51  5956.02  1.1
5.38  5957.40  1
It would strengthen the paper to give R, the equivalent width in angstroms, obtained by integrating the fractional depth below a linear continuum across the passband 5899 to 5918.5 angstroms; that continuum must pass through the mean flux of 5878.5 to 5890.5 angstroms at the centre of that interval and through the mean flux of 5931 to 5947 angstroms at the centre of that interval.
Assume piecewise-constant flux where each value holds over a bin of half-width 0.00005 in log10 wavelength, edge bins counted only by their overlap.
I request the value -2.6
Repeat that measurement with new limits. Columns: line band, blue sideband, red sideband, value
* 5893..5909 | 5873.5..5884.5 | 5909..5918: 0.8 angstroms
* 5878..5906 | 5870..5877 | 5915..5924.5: 0.7 angstroms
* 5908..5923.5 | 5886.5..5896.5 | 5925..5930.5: -0.3 angstroms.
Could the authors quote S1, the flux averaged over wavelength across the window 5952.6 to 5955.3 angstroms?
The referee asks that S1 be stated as 6.4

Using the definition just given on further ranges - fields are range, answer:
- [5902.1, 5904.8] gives 8.19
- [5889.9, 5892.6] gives 5.32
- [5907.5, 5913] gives 7.95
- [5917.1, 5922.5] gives 6.88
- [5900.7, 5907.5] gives 7.68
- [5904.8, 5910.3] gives 7.51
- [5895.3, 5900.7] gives 7.3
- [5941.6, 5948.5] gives 5.54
